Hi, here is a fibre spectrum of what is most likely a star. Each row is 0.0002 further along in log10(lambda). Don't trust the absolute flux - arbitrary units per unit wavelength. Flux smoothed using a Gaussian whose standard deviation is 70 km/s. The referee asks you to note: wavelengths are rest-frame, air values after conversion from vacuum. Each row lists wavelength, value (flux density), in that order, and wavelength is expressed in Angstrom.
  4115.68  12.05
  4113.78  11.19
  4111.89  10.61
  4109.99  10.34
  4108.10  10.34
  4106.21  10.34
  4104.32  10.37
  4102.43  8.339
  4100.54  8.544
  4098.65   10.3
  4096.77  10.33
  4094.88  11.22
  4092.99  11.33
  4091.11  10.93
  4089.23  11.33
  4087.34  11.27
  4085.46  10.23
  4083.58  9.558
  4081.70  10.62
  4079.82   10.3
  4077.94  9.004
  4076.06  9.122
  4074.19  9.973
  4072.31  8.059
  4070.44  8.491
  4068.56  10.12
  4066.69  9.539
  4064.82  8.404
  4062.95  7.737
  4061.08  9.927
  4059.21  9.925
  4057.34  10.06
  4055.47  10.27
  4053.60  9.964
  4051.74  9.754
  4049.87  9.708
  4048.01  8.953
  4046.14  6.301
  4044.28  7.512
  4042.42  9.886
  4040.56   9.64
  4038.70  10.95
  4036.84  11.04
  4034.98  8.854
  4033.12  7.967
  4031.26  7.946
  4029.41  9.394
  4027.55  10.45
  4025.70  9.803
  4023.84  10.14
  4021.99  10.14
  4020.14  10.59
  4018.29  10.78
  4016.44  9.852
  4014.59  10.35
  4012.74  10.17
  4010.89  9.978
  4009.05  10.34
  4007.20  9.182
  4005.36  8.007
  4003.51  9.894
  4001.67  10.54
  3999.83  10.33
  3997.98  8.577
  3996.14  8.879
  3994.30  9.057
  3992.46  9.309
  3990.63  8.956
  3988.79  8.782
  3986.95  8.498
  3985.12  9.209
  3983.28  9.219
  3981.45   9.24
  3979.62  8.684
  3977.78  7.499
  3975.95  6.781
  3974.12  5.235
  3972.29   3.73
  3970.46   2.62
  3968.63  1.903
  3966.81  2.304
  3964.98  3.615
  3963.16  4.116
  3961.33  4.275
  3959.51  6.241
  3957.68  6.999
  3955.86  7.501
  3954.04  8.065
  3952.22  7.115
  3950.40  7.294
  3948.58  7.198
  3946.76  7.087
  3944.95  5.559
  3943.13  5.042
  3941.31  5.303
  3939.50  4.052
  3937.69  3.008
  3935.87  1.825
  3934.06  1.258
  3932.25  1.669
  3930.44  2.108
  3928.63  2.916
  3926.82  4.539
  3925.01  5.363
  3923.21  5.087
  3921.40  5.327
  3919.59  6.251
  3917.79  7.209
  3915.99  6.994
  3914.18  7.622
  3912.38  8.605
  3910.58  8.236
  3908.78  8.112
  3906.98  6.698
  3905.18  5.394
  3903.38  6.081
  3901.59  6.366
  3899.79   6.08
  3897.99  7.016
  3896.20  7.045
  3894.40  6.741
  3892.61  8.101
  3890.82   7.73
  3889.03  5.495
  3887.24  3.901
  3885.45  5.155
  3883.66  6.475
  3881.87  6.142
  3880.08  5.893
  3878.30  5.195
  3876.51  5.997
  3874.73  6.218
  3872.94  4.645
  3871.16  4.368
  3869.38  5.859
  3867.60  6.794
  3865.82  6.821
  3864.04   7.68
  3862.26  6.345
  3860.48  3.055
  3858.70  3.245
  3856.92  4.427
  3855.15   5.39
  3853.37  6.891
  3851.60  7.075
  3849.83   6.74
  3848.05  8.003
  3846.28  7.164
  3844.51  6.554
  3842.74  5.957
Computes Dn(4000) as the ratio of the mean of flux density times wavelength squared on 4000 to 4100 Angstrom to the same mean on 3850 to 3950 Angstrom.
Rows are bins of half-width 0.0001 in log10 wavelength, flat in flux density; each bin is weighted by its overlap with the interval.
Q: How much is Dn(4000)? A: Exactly 1.86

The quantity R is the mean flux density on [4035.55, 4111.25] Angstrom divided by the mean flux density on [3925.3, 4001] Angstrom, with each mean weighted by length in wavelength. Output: 1.6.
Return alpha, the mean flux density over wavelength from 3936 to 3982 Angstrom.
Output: 5.53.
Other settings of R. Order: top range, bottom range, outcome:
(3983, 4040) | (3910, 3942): 1.99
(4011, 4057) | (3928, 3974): 2.12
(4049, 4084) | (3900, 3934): 1.67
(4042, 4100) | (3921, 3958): 1.96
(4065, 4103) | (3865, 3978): 1.78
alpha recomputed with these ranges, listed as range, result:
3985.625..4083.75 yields 9.46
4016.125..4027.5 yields 10.3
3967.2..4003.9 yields 7.74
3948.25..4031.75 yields 8.03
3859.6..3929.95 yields 6.12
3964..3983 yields 5.3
